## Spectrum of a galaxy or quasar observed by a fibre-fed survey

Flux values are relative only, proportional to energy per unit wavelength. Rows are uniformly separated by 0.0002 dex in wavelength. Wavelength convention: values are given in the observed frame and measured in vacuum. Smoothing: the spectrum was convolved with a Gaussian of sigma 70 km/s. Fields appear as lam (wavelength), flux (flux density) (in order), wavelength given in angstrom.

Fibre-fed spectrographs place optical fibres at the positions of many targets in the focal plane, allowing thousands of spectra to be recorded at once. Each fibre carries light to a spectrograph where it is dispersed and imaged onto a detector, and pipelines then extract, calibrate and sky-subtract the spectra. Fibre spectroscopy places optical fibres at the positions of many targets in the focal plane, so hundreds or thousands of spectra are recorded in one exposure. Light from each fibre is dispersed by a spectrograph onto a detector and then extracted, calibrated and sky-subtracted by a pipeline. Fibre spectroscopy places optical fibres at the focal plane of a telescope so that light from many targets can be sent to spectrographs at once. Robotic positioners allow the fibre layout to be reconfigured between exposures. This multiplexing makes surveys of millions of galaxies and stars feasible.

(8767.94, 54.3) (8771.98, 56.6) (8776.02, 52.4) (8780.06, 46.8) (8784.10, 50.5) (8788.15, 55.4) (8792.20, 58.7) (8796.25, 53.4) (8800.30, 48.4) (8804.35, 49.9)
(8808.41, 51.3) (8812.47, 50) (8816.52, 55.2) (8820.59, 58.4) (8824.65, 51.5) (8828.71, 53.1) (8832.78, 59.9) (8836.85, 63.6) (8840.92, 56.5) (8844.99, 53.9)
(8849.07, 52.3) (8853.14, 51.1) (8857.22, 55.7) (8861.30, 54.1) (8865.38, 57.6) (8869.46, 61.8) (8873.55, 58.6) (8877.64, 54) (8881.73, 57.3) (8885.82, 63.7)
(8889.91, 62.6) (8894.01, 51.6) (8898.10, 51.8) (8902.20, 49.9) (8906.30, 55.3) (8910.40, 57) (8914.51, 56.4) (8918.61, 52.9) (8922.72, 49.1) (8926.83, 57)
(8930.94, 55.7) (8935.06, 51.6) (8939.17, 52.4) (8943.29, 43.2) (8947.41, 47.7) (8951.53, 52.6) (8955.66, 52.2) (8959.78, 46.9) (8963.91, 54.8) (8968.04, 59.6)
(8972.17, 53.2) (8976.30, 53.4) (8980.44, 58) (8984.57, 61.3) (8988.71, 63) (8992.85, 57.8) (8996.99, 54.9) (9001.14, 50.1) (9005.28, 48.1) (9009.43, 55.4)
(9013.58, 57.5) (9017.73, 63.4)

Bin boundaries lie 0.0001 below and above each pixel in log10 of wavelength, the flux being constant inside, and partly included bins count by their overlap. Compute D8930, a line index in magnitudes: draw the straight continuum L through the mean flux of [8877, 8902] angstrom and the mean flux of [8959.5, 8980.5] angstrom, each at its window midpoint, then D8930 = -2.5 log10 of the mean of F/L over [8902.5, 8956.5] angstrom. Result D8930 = 0.06 mag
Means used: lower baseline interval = 56.5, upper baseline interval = 54.6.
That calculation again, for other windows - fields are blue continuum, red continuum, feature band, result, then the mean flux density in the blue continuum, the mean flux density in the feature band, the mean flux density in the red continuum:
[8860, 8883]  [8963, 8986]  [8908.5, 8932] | 0.05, 57.3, 54.6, 56.7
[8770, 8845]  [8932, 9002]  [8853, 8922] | -0.04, 54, 56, 53.8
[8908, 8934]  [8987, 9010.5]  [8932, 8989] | 0.03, 54.6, 53.3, 54.7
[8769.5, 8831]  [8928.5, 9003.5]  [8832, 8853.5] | -0.07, 52.8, 56.4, 53.8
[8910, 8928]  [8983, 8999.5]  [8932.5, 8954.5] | 0.12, 54.1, 49.7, 58.9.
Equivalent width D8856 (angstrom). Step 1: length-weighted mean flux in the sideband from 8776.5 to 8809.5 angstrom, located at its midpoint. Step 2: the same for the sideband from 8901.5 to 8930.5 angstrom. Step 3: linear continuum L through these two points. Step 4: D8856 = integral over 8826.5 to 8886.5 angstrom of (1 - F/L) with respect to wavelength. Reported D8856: -4.1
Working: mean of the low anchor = 51.8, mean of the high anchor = 54.2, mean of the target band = 56.7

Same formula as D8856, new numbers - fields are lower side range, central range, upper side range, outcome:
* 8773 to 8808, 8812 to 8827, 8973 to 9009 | -0.5 angstrom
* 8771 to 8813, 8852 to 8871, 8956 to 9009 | -1.1 angstrom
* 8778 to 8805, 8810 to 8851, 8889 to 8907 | -2.2 angstrom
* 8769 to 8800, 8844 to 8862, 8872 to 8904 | 0.6 angstrom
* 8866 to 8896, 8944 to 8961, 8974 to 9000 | 2.5 angstrom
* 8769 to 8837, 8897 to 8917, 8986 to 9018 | 0.2 angstrom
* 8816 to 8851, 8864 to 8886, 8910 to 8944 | -1.5 angstrom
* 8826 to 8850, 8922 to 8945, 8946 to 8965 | 0.0 angstrom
